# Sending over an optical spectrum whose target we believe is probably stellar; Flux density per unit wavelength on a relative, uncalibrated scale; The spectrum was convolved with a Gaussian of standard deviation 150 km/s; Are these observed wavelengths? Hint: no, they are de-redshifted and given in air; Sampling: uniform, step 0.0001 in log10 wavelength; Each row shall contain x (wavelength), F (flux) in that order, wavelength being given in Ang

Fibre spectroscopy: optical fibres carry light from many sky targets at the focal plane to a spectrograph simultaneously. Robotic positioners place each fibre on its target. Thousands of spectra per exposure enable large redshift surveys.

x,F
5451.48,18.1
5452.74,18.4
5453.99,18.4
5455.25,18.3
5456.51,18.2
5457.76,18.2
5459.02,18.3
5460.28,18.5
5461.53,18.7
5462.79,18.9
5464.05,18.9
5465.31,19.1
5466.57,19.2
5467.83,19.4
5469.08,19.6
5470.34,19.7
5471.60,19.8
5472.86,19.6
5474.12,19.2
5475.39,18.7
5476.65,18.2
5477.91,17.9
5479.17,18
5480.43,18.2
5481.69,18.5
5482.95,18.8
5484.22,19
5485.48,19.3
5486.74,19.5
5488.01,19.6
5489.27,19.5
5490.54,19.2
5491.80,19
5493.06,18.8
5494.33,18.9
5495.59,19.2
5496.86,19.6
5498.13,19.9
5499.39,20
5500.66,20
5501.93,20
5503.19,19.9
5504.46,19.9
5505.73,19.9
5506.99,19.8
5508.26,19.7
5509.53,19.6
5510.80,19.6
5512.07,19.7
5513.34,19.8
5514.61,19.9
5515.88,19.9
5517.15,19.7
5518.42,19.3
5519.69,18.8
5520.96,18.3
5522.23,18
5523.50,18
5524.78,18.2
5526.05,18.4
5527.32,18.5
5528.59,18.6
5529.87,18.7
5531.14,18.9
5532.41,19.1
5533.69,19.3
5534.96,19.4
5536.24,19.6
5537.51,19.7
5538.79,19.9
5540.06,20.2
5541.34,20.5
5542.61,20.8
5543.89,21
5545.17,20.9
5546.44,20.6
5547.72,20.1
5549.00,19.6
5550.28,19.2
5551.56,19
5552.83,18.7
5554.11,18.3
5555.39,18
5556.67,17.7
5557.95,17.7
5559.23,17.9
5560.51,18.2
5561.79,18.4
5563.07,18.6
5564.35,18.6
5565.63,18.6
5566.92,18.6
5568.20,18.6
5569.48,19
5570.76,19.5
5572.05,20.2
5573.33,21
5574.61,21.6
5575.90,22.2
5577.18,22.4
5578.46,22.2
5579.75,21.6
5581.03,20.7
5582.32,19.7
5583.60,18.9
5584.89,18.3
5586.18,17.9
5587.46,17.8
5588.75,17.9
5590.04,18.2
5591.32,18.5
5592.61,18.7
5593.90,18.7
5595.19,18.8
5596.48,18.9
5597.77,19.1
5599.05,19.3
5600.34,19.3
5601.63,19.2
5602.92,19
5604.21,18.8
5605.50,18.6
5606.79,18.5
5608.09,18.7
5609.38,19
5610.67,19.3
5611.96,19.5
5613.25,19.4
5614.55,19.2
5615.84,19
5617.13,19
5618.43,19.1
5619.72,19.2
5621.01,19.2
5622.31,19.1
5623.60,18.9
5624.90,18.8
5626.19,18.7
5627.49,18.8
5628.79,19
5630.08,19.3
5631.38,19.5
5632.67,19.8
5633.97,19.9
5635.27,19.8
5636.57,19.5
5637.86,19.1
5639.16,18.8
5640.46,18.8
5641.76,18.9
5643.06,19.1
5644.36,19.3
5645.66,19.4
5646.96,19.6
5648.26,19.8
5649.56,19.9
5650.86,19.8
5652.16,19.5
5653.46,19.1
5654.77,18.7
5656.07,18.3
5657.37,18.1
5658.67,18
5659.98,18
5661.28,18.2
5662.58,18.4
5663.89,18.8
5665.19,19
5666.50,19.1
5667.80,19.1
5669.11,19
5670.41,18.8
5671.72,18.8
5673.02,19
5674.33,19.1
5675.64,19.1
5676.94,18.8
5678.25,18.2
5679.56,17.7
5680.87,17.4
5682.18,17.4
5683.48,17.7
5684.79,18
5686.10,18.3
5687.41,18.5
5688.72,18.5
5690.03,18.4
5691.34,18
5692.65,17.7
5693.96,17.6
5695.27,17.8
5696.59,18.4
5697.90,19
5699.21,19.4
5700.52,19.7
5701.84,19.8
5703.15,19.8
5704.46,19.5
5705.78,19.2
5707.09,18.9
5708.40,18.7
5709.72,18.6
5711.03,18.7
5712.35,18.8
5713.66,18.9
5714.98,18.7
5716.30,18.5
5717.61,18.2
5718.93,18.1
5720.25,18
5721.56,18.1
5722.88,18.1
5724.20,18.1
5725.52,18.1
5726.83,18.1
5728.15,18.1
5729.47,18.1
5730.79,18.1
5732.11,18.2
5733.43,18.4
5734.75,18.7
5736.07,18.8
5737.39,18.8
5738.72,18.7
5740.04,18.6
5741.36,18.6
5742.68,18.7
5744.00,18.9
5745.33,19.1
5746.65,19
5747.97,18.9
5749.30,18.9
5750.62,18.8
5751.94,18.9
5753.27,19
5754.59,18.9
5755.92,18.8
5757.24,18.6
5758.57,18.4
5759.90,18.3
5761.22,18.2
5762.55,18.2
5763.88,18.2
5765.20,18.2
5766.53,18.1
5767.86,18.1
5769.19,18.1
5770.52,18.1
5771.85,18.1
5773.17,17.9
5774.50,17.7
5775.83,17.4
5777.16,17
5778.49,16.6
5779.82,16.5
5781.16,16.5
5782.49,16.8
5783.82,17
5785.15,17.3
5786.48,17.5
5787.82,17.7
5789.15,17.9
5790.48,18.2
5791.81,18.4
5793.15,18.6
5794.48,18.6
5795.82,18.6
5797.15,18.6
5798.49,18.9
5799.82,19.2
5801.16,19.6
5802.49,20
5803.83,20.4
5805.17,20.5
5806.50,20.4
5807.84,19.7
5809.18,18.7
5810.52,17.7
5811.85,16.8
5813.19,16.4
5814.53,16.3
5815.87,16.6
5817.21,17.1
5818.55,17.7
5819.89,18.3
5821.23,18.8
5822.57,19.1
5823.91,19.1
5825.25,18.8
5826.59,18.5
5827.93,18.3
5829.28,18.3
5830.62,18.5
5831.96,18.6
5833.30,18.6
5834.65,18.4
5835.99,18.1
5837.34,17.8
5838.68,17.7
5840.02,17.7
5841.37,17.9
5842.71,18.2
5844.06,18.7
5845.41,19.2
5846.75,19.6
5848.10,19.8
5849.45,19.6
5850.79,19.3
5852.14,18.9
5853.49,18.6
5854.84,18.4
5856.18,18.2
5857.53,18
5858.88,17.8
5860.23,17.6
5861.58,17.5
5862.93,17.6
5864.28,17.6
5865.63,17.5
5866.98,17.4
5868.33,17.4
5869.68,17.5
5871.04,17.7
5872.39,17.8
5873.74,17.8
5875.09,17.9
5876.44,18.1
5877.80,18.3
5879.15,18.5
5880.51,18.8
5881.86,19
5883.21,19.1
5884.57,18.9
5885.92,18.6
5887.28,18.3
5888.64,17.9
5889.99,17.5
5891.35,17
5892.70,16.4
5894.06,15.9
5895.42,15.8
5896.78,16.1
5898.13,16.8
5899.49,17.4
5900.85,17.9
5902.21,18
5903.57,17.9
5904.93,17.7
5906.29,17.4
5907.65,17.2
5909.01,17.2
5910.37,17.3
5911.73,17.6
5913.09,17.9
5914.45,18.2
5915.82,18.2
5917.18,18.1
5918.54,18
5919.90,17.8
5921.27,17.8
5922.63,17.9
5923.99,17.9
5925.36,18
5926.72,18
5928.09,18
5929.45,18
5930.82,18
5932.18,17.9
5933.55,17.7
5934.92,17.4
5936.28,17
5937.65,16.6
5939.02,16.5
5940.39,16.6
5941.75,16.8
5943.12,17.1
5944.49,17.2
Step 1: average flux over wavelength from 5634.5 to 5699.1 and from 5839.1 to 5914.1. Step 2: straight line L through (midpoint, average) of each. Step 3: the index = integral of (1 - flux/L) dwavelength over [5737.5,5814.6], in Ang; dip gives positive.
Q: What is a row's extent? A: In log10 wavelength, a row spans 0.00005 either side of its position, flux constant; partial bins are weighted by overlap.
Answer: -0.16 Ang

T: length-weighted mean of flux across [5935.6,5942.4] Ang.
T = 16.7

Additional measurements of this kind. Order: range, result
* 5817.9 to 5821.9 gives 18.3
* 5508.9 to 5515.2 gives 19.7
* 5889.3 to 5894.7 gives 16.7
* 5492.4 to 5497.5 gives 19.1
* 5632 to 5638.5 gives 19.6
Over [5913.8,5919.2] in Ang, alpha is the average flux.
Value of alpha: 18.1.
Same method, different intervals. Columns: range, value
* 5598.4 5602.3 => 19.3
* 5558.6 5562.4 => 18.2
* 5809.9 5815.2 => 16.8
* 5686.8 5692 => 18.4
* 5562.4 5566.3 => 18.6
